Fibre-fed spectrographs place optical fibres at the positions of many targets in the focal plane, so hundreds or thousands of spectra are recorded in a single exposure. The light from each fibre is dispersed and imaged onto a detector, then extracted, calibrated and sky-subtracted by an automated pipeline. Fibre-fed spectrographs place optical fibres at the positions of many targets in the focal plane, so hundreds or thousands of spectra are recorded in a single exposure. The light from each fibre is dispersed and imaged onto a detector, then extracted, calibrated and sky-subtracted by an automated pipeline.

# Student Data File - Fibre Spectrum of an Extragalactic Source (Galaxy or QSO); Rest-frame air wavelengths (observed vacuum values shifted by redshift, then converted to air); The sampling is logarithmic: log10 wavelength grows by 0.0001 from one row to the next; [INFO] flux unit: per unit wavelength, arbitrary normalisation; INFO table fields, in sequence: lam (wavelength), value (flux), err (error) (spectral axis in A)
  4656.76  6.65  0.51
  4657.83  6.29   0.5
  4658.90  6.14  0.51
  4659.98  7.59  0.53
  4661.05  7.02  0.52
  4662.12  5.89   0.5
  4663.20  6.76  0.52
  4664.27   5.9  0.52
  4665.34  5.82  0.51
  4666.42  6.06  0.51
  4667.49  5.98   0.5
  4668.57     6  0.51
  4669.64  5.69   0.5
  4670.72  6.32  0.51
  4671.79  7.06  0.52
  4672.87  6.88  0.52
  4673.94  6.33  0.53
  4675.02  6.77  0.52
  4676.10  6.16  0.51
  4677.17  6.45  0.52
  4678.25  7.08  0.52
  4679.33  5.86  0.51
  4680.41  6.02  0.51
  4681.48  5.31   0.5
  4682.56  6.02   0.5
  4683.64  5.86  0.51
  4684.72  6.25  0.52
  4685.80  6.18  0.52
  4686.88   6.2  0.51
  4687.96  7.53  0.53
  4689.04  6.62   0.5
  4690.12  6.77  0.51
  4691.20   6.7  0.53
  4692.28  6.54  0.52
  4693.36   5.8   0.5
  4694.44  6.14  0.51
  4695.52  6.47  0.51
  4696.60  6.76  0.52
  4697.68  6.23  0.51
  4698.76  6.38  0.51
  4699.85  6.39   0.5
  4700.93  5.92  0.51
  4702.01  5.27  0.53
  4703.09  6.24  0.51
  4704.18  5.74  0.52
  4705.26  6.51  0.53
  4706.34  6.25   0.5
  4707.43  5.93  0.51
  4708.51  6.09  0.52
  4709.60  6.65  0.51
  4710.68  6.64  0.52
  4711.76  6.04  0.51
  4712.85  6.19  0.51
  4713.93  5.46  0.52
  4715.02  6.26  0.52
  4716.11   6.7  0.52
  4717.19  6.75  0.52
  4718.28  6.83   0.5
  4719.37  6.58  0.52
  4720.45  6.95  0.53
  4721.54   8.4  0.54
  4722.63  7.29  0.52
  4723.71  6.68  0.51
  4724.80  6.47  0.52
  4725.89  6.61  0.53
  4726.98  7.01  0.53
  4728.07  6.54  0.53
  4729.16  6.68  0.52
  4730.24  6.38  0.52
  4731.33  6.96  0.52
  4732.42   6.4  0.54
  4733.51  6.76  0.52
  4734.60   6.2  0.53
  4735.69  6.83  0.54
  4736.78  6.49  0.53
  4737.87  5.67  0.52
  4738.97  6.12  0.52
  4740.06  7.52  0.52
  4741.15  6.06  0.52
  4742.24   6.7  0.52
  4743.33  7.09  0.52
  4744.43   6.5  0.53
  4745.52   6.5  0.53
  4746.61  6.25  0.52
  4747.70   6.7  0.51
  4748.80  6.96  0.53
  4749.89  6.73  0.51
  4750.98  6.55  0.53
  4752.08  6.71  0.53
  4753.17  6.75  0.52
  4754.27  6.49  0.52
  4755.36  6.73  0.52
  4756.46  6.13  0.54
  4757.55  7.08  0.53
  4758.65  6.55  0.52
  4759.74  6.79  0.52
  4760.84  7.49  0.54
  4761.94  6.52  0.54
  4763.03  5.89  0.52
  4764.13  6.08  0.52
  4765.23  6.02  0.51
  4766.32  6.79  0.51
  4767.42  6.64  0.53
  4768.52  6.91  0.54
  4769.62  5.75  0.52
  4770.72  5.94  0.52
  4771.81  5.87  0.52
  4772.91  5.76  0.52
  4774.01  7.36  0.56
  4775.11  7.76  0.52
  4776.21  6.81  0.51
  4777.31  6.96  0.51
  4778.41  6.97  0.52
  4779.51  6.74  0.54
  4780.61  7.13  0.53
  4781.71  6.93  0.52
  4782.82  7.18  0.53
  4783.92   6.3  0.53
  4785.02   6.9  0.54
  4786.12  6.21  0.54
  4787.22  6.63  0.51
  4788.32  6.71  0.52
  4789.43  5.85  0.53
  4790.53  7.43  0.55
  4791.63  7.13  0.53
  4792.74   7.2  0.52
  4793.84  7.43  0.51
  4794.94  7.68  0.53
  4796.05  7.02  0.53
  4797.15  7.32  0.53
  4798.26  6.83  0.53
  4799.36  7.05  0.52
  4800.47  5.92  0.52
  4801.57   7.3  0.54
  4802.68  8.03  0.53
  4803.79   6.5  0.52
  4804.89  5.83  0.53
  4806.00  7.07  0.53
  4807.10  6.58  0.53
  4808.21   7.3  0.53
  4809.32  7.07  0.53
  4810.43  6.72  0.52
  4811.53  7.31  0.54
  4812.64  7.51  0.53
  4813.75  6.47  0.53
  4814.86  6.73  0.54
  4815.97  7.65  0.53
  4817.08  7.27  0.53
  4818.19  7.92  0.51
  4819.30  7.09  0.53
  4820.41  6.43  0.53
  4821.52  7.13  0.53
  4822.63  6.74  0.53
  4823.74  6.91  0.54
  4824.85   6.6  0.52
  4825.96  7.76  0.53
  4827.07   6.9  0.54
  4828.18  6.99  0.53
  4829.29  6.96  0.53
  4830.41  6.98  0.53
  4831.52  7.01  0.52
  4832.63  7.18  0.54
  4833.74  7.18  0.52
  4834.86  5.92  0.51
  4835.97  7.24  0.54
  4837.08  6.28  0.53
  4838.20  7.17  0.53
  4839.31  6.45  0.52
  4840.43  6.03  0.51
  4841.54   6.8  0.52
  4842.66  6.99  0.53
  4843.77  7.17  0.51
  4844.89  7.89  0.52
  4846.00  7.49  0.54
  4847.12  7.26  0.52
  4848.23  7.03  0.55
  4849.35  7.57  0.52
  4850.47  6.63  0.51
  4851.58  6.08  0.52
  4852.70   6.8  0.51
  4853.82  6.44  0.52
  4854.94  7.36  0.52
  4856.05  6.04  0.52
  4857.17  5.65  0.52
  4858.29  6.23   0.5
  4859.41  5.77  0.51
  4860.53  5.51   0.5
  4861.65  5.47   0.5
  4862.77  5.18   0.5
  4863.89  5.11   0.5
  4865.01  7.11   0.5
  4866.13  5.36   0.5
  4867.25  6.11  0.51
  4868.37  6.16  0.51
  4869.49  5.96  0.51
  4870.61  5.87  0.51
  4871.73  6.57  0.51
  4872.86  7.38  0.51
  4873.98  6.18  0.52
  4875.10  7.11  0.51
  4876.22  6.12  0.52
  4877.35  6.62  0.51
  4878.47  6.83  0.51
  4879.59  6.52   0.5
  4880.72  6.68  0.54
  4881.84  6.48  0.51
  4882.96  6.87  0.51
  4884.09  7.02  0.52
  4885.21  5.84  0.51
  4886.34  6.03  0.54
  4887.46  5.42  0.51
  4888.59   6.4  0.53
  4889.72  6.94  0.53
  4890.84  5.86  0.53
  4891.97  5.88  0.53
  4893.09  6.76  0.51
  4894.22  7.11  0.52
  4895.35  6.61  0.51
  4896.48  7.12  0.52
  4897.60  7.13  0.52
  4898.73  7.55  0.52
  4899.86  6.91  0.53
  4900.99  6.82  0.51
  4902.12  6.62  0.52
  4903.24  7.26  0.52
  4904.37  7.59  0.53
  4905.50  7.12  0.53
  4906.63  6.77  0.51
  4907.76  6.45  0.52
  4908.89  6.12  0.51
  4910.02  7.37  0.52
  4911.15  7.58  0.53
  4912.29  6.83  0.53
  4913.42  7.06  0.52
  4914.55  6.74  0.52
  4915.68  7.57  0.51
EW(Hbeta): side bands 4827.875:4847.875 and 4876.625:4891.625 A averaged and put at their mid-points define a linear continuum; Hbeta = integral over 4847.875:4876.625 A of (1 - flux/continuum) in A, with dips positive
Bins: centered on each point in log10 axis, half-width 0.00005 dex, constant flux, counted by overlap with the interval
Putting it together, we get 1.8 A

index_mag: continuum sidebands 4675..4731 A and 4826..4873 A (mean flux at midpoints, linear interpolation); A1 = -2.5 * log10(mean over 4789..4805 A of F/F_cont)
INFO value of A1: -0.08 mag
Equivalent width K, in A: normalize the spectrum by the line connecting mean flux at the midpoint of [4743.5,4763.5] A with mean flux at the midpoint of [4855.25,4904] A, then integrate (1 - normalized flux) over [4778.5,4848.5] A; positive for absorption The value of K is -4.7 A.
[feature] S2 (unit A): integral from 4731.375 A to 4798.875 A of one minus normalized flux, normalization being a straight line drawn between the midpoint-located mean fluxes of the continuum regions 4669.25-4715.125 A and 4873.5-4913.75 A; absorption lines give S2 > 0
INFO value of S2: -2.6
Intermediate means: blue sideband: 6.28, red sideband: 6.71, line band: 6.68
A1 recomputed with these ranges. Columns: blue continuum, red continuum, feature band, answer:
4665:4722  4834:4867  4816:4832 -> -0.10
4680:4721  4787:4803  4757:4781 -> 0.03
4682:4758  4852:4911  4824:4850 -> -0.08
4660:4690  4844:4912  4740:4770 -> -0.03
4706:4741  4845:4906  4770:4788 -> -0.03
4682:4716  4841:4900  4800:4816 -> -0.08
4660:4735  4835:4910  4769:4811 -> -0.05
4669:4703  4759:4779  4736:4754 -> -0.01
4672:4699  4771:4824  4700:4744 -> 0.01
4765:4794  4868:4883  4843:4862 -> -0.01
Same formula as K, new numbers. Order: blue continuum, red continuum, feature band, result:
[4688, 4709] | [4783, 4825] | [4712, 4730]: -0.8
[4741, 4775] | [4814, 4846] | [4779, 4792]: -0.1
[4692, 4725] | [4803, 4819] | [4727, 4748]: 0.1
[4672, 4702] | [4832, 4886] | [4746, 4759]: -0.5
